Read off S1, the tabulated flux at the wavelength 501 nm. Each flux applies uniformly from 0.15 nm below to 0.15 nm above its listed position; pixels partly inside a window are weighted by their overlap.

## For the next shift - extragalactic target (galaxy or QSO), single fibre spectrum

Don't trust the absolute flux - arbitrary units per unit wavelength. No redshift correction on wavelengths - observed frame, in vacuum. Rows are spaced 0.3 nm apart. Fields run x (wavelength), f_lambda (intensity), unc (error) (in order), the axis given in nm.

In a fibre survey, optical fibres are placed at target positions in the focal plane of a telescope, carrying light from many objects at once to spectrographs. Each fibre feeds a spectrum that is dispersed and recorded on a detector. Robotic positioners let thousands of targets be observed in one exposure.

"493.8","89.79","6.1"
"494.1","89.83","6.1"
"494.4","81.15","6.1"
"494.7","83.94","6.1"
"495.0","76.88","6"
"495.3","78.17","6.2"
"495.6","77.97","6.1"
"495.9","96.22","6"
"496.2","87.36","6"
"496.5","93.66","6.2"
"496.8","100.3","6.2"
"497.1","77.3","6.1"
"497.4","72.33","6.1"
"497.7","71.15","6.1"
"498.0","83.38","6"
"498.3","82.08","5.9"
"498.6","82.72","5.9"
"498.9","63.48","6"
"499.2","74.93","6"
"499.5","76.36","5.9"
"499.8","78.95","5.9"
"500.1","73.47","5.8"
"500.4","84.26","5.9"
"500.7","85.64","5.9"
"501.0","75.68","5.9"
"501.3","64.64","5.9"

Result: 75.68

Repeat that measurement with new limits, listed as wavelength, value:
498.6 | 82.72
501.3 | 64.64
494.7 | 83.94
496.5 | 93.66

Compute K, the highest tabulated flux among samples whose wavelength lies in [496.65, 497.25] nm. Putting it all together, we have 100.3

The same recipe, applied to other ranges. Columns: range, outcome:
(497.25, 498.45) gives 83.38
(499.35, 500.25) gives 78.95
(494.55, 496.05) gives 96.22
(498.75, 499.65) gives 76.36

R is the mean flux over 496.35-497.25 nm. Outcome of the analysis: 90.4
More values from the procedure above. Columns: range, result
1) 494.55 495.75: 79.2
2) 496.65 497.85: 80.3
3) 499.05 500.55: 77.6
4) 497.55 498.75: 79.8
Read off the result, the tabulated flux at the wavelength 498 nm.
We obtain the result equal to 83.38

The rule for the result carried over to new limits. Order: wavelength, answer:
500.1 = 73.47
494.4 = 81.15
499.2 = 74.93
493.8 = 89.79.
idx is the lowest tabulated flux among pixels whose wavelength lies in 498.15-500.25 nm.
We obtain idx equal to 63.48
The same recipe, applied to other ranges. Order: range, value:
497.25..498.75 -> 71.15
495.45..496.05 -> 77.97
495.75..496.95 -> 87.36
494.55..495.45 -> 76.88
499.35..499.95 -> 76.36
